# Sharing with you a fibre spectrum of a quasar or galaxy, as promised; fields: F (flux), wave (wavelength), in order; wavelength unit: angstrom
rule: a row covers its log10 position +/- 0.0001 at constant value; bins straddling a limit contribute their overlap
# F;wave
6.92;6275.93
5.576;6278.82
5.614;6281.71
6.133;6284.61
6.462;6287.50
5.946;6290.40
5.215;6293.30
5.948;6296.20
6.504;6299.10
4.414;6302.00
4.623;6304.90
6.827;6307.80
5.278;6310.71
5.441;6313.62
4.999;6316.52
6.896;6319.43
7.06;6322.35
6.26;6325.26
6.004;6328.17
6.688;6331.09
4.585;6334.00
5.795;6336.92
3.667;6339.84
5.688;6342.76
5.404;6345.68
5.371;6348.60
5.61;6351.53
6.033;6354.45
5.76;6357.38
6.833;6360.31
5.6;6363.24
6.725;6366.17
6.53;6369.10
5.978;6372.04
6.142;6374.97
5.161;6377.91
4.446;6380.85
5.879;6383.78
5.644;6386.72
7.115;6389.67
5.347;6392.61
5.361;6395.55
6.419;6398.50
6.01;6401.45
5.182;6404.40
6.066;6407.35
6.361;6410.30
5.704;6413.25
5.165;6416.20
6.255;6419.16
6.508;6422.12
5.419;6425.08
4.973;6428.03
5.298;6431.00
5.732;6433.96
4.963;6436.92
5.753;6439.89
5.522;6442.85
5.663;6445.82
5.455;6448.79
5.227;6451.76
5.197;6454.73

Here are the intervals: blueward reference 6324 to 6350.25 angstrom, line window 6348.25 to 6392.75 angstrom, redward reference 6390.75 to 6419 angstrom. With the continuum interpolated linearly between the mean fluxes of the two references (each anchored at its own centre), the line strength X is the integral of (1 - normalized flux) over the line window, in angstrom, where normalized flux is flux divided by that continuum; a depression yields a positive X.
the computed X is -2.2 angstrom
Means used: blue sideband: 5.49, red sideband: 5.78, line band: 5.91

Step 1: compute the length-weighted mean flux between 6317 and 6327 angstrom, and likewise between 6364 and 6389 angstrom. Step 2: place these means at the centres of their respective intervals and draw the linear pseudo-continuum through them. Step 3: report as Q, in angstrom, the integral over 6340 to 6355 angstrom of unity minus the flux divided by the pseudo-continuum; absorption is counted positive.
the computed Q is 1.90 angstrom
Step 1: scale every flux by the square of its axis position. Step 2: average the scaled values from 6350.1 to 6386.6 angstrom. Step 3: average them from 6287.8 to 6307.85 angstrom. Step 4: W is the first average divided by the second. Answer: 1.07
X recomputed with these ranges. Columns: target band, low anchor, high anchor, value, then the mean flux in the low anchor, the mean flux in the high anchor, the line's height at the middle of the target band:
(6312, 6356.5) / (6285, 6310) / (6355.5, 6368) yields 2.4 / 5.75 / 6.23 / 6.02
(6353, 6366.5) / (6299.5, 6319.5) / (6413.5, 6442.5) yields -1.6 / 5.46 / 5.57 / 5.5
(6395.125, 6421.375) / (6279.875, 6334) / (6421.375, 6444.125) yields -1.5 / 5.87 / 5.49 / 5.56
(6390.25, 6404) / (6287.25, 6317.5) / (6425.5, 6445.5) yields -0.9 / 5.58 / 5.39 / 5.45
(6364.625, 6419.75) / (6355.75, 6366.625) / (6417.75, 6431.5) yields 0.8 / 6.18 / 5.71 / 5.95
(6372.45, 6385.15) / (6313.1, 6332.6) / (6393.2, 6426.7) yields 1.1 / 6.23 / 5.84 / 5.98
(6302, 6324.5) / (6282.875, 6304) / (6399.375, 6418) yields -0.1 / 5.77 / 5.78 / 5.77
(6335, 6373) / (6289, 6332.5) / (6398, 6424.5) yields 0.9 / 5.87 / 5.93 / 5.9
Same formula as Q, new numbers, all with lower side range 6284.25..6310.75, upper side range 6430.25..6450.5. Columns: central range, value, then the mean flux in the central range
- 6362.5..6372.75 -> -1.19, 6.27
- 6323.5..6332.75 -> -1.00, 6.31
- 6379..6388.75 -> 0.30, 5.42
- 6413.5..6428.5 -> -0.52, 5.72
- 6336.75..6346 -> 1.06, 5.01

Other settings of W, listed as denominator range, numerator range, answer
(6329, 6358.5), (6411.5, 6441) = 1.05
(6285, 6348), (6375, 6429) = 1.03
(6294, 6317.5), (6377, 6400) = 1.06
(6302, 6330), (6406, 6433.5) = 1.01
